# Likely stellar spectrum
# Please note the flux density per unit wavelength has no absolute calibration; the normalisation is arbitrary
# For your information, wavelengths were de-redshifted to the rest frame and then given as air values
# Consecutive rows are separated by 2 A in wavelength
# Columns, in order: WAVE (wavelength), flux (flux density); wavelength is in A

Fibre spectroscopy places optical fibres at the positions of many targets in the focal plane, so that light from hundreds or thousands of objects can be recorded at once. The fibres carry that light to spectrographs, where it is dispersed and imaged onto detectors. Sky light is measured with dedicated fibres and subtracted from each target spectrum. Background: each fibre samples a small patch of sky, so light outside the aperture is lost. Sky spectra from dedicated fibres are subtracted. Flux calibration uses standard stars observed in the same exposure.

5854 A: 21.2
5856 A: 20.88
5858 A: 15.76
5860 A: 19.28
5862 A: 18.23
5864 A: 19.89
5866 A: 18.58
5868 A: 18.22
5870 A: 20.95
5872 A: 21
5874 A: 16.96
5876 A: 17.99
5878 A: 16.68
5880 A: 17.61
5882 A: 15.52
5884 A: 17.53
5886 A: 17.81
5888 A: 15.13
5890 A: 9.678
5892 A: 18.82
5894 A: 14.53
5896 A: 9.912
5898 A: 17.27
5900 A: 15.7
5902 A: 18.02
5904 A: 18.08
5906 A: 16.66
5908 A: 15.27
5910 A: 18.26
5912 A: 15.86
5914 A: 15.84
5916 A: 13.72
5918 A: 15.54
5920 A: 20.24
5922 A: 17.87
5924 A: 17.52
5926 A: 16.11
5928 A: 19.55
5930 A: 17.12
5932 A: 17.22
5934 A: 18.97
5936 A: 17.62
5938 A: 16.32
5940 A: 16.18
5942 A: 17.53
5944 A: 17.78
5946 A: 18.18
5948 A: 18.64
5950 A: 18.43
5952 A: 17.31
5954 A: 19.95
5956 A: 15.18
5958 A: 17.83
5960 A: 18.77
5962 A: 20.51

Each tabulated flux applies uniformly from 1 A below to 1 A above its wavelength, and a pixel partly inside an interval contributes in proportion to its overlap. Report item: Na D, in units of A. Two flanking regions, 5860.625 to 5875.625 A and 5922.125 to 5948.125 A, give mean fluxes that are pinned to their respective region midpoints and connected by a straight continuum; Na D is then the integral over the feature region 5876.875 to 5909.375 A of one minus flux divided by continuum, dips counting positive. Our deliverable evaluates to 4.5 A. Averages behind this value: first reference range 19.1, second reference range 17.6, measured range 15.9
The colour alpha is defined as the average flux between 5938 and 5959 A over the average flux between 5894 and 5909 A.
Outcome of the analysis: 1.12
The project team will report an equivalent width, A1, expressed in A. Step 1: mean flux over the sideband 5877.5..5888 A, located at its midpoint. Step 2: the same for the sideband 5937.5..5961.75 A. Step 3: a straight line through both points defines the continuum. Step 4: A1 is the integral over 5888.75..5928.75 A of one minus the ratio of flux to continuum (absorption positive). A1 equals 2.4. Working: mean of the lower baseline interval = 16.9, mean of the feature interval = 16.2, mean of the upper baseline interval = 17.8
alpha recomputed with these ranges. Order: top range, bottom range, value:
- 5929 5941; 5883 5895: 1.11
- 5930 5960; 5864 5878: 0.94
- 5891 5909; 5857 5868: 0.87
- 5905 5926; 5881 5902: 1.09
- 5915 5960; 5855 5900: 1.02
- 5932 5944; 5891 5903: 1.10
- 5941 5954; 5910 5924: 1.09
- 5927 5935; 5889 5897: 1.38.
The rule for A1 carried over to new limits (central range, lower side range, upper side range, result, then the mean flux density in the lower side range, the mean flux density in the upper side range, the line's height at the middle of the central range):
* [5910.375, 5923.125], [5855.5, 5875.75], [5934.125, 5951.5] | 1.03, 18.9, 17.6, 18.1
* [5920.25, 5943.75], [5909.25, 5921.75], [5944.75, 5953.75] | -0.18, 16.6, 18.3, 17.4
